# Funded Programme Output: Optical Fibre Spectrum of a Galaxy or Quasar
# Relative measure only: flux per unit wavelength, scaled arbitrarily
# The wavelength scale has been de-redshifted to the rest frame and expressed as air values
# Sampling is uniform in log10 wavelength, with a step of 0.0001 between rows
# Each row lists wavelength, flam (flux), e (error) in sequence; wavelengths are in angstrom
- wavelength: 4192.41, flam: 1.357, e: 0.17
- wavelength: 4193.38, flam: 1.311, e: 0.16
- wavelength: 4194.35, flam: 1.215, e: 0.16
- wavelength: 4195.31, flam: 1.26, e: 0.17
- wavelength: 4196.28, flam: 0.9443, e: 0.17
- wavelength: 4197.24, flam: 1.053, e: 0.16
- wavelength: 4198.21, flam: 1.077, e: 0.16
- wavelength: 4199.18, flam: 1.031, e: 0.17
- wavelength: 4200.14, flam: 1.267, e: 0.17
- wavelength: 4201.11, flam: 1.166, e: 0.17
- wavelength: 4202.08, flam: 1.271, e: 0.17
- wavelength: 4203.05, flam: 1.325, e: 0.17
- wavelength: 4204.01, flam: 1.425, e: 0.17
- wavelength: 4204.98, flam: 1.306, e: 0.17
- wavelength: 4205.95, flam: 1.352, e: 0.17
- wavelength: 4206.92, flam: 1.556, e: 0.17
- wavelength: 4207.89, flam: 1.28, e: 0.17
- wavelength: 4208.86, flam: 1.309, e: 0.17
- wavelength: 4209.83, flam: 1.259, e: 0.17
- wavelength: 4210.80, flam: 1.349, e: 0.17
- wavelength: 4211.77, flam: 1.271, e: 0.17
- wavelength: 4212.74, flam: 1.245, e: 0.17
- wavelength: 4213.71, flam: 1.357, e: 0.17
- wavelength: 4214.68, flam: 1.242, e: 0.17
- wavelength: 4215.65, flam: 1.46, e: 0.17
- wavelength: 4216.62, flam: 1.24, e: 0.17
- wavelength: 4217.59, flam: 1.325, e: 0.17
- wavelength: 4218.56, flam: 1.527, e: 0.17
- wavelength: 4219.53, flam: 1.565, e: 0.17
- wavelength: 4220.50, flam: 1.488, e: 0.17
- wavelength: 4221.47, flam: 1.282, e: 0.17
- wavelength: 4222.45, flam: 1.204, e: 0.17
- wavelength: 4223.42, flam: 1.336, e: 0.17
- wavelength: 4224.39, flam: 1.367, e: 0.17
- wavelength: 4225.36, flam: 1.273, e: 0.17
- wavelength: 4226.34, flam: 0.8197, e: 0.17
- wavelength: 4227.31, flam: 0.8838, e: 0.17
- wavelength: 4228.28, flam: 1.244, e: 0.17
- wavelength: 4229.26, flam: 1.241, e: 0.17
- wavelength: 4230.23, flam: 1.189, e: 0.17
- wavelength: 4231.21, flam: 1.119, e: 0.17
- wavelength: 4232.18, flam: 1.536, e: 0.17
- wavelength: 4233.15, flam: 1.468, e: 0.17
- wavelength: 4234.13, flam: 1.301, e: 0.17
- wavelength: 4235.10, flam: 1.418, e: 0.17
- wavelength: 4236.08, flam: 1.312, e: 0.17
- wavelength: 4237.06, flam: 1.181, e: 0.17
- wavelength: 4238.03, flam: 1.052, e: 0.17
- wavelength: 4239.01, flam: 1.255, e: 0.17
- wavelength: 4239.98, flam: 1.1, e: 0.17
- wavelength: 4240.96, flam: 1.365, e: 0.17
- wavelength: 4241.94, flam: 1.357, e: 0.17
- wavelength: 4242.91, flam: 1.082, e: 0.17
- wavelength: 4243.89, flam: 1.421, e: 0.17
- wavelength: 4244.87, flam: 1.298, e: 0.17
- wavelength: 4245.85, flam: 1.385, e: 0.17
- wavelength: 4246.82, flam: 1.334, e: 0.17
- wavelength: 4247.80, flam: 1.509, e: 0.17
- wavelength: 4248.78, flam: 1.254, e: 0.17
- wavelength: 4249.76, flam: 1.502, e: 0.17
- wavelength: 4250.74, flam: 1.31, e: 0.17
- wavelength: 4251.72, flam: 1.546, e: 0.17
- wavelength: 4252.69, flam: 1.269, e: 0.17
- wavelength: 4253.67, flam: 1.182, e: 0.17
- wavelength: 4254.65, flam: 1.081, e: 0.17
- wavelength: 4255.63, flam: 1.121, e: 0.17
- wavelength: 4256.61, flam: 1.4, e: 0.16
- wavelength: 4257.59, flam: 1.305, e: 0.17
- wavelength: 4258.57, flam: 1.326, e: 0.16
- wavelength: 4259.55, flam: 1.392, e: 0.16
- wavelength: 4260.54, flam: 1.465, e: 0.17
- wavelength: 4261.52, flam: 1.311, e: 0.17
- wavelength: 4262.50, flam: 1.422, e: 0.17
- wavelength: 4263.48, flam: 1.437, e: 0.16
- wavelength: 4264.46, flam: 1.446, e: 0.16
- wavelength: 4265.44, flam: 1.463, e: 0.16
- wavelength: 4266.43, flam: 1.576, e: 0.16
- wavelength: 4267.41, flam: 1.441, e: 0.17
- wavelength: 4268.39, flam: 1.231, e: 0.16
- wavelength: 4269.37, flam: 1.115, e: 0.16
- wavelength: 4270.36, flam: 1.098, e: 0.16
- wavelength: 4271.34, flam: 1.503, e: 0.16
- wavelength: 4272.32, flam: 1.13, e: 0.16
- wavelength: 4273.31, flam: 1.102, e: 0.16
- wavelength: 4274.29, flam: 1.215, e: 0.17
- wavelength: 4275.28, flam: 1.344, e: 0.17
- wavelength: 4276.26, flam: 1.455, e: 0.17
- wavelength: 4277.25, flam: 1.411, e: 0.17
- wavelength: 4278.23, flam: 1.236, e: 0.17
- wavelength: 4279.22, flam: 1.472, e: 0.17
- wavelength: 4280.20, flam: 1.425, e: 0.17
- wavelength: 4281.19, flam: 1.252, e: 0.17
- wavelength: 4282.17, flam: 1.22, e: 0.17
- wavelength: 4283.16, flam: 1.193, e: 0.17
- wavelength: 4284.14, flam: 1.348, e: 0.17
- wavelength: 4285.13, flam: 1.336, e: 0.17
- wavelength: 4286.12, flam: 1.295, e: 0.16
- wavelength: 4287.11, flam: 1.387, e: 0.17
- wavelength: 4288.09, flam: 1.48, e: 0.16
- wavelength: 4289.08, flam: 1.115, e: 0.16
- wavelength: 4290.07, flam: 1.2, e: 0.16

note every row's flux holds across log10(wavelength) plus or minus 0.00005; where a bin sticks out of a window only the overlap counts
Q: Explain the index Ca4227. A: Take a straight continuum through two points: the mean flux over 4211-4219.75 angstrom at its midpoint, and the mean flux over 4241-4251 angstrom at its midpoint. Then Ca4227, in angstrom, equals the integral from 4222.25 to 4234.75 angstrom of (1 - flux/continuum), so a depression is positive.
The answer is 1.1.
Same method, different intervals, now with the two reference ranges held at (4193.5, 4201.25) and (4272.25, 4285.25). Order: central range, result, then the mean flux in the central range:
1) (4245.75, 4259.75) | -0.9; 1.33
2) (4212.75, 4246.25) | -2.4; 1.28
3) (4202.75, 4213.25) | -1.6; 1.33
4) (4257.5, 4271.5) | -1.1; 1.37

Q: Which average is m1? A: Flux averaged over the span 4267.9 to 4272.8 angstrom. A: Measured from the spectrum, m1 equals 1.22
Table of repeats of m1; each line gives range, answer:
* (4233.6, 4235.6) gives 1.36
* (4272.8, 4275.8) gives 1.22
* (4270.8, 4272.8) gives 1.32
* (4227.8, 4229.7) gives 1.24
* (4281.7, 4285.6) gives 1.27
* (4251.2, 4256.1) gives 1.24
